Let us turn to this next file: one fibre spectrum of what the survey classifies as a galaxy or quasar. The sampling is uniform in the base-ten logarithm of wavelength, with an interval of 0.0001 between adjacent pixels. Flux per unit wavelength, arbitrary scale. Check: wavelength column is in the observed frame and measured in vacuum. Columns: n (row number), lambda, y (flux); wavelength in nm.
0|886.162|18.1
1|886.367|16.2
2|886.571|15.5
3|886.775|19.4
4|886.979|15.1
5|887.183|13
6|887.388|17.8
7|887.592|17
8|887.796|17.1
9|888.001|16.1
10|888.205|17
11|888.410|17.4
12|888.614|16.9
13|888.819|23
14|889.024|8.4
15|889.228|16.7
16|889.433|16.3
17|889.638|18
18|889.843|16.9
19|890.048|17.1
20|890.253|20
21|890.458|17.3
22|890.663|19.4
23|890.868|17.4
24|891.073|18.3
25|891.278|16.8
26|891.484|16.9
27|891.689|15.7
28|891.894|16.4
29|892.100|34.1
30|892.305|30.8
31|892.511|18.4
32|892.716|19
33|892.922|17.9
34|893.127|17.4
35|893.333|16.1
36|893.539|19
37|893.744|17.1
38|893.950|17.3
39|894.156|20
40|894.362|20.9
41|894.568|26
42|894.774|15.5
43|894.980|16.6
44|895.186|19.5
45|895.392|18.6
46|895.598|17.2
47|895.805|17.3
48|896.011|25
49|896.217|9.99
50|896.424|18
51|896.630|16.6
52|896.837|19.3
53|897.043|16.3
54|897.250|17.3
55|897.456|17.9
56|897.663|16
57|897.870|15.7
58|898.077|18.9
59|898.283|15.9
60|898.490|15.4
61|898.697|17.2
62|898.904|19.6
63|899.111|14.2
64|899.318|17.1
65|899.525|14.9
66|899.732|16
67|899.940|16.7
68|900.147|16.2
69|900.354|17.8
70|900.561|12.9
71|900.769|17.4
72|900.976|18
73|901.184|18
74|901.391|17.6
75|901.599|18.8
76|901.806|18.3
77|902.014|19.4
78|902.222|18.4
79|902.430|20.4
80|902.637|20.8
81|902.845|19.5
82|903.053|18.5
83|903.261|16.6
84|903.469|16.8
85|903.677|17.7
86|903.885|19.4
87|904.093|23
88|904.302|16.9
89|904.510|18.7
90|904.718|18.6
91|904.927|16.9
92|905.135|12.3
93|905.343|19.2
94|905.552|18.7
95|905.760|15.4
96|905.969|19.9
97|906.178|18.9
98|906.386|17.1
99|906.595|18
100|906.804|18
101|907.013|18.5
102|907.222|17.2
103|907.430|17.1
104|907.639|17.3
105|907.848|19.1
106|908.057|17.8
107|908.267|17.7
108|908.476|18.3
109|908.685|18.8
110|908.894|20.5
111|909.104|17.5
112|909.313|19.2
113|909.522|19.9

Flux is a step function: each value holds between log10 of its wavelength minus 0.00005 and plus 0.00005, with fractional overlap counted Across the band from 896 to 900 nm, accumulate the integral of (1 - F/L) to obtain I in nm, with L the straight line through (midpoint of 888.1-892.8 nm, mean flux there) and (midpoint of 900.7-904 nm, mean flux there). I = 0.395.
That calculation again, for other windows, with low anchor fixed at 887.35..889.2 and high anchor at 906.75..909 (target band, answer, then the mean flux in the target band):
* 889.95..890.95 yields -0.08 nm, 18.3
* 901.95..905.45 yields -0.10 nm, 18.4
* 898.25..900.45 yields 0.14 nm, 16.5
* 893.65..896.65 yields -0.21 nm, 18.4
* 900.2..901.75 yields 0.04 nm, 17.2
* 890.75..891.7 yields -0.01 nm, 17.2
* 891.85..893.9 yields -0.43 nm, 20.7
